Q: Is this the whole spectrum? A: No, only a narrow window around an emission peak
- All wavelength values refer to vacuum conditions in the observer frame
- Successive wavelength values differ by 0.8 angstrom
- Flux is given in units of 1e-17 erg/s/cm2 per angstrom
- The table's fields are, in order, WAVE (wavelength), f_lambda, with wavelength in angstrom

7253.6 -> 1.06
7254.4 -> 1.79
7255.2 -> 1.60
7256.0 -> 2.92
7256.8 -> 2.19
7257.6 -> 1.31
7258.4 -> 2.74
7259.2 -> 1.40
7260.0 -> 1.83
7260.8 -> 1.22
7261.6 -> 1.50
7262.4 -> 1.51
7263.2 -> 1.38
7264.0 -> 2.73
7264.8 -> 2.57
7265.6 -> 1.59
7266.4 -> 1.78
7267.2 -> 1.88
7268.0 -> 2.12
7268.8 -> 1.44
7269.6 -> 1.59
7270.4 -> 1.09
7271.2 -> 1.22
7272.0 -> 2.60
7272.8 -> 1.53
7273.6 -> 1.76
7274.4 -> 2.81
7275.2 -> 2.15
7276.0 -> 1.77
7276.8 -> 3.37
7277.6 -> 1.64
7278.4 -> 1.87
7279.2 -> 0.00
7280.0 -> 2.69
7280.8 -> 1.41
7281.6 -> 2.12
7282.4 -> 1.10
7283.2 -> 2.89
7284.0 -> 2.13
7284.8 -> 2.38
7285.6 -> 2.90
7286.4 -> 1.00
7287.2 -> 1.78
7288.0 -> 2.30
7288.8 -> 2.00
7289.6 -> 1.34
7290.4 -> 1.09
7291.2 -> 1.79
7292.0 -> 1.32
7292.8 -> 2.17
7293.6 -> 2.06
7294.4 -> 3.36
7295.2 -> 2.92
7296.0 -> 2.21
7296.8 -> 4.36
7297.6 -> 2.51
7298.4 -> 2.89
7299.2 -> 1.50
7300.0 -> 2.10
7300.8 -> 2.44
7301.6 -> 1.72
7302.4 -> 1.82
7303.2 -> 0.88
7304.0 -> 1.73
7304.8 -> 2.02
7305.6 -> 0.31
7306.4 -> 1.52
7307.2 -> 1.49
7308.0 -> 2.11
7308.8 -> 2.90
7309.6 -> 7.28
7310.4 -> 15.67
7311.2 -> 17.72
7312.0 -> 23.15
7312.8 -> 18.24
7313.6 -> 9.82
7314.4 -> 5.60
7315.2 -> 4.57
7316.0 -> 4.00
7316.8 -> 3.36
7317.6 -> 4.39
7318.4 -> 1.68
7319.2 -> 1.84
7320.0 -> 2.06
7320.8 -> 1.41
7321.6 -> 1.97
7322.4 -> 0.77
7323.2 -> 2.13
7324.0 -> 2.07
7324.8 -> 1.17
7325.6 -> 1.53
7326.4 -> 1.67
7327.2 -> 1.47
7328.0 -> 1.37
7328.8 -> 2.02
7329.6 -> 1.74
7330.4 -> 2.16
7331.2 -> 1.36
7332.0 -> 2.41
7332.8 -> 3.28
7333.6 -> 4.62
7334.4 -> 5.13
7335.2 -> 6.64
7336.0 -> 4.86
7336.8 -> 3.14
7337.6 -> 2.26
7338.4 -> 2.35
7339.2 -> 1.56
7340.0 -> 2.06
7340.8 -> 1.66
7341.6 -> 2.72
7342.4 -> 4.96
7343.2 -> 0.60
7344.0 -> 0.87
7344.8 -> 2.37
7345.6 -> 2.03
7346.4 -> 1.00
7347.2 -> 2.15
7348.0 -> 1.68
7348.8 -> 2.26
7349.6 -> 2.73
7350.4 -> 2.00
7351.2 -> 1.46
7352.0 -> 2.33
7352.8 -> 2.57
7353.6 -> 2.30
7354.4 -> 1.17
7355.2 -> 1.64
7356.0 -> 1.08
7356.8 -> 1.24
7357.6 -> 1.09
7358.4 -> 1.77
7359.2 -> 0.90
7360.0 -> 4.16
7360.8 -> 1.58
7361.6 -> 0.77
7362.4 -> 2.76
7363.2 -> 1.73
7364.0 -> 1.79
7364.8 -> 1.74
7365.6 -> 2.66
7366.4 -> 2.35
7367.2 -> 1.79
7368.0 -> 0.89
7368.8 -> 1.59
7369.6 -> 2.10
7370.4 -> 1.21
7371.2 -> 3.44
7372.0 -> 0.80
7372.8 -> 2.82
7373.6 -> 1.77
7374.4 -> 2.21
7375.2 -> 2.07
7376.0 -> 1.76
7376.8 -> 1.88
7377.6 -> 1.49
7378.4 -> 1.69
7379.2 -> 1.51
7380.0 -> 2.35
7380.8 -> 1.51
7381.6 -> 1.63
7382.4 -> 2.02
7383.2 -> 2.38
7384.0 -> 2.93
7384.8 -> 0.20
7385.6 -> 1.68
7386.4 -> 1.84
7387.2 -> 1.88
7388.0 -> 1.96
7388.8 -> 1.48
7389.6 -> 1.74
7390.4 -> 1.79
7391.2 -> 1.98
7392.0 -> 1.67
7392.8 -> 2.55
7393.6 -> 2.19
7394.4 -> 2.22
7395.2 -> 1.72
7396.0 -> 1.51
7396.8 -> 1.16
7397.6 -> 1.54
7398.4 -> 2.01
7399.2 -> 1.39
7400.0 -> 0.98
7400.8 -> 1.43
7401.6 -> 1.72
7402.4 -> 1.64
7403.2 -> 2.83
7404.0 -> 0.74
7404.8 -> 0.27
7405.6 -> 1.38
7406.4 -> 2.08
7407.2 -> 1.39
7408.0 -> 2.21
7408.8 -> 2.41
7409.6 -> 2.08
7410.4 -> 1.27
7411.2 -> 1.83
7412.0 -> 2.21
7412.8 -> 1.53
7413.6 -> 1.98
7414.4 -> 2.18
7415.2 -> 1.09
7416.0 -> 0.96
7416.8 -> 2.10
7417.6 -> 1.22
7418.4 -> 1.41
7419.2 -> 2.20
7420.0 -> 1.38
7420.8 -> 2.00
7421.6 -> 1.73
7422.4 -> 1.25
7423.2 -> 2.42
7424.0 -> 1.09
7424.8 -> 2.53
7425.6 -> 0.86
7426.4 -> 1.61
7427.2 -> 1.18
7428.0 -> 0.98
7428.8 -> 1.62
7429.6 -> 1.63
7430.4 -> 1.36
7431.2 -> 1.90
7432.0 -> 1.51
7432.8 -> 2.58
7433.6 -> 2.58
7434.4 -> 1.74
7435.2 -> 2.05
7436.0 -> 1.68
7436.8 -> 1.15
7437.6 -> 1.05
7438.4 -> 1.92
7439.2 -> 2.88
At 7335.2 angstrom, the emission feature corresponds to [N II] 6583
